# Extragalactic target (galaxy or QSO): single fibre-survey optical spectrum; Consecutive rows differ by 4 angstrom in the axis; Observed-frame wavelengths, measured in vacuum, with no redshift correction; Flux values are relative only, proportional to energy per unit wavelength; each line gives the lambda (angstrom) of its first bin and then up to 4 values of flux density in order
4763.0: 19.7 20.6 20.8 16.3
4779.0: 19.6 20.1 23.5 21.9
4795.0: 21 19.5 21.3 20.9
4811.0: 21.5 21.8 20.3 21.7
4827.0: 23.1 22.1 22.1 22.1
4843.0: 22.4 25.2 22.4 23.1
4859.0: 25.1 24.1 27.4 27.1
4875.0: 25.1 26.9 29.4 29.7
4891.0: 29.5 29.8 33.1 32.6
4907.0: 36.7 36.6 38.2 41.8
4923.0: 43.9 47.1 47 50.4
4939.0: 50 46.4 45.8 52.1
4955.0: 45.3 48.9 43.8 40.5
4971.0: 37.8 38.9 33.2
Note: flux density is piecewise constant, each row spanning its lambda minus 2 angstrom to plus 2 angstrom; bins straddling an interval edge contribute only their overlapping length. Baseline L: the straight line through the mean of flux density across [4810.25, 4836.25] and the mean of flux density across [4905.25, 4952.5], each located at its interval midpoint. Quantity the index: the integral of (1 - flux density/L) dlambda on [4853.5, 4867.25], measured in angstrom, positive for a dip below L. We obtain 2.39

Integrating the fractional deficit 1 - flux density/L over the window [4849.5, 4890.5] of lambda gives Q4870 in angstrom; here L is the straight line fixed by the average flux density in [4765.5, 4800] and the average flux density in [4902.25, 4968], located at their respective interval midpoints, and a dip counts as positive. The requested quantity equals 9.5 angstrom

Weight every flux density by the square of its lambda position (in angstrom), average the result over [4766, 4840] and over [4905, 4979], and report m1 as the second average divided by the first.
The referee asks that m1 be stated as 2.19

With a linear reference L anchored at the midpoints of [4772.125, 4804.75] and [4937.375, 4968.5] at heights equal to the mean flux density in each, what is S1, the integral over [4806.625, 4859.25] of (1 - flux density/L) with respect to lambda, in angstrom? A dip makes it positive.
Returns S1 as 9.63 angstrom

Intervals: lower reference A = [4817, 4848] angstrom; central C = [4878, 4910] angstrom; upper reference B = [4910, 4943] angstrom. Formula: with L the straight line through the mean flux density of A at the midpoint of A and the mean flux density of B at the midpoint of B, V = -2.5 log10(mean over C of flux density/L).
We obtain 0.184 mag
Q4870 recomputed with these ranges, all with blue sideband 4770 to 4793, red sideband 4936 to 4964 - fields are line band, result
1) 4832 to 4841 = 2.2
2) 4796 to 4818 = 3.1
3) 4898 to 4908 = 1.5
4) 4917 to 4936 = -0.8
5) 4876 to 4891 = 3.4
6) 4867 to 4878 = 2.7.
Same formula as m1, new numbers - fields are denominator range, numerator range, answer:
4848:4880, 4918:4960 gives 1.94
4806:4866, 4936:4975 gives 2.10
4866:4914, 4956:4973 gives 1.45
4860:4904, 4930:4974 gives 1.66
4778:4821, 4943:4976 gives 2.25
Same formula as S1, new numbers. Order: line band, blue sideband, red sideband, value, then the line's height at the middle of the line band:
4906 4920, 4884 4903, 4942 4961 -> -0.7 angstrom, 36.4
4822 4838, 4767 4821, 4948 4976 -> 2.1 angstrom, 25.7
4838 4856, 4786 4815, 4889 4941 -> 3.6 angstrom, 28.8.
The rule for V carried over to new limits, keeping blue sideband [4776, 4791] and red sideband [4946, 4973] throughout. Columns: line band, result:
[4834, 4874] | 0.25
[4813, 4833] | 0.20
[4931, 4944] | -0.17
